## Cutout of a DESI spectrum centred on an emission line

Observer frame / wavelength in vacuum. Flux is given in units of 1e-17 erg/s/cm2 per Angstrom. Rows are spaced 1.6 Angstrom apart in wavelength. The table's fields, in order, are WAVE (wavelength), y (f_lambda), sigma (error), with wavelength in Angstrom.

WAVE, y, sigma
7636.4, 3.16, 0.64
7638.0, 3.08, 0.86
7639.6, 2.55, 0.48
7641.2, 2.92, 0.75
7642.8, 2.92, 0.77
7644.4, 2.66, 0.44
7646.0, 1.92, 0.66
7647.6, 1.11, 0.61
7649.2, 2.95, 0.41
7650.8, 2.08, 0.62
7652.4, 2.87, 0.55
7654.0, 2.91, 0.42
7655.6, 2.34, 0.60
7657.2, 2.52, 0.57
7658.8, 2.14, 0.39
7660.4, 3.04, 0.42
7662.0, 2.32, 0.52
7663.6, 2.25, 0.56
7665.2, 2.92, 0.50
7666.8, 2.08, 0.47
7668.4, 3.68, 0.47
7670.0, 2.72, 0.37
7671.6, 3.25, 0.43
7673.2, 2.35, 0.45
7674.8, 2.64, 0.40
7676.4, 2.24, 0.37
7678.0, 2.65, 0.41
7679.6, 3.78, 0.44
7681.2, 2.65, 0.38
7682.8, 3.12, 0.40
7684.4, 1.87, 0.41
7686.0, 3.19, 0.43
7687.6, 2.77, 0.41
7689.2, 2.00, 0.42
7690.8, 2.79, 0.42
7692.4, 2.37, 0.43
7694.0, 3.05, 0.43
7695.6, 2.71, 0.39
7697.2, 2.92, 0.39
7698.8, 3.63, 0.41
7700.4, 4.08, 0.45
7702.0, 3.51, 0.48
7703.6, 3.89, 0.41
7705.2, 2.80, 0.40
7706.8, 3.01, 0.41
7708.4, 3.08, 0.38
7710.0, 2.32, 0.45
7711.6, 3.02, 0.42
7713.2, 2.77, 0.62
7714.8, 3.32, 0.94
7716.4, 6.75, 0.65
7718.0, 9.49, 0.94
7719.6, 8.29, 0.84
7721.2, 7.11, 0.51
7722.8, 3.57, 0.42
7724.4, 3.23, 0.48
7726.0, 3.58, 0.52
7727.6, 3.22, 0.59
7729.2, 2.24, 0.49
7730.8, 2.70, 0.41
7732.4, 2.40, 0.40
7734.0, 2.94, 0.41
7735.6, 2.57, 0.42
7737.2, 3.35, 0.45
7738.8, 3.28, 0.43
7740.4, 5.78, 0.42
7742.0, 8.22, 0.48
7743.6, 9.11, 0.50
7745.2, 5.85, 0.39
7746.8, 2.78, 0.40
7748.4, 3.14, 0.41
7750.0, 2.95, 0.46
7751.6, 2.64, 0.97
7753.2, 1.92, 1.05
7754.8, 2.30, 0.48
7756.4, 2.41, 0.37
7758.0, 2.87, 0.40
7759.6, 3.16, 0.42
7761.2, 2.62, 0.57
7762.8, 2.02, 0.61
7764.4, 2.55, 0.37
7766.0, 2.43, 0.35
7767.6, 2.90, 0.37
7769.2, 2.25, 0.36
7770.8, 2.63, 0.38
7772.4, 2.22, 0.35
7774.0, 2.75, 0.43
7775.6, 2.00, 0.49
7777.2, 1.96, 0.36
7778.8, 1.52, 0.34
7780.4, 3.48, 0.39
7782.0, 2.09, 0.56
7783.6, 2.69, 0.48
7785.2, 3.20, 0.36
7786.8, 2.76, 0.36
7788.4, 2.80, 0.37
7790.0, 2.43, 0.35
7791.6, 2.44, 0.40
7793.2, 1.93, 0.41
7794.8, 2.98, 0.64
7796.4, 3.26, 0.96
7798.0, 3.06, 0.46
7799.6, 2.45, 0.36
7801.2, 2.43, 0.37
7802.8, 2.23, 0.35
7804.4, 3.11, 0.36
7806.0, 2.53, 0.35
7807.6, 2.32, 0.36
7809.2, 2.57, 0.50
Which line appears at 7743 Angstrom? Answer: [N II] 6583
